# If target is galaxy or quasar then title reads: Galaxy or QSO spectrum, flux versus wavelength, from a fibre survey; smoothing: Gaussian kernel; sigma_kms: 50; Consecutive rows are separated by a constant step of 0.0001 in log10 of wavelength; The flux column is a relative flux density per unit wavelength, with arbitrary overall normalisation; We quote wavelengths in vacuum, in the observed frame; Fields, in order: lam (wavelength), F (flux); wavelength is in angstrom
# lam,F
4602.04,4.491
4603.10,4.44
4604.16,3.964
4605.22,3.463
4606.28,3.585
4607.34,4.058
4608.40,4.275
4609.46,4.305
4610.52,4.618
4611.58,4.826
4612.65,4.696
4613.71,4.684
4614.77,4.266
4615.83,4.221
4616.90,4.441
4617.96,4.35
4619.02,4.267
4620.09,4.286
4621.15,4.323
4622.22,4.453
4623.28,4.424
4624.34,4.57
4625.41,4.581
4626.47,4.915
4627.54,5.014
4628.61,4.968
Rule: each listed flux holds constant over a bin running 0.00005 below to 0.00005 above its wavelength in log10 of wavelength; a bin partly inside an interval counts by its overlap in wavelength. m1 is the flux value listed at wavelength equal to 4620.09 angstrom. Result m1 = 4.286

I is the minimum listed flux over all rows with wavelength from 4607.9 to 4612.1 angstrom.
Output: 4.275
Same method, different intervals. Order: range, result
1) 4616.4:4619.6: 4.267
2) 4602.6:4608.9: 3.463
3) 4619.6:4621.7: 4.286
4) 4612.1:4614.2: 4.684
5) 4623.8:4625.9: 4.57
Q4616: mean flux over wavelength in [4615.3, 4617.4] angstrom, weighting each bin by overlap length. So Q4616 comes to 4.32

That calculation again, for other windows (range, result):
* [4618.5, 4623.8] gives 4.35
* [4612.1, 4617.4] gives 4.46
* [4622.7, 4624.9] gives 4.51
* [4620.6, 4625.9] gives 4.47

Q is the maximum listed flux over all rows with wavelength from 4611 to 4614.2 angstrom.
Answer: 4.826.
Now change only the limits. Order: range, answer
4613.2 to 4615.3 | 4.684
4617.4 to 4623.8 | 4.453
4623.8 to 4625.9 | 4.581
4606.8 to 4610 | 4.305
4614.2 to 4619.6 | 4.441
